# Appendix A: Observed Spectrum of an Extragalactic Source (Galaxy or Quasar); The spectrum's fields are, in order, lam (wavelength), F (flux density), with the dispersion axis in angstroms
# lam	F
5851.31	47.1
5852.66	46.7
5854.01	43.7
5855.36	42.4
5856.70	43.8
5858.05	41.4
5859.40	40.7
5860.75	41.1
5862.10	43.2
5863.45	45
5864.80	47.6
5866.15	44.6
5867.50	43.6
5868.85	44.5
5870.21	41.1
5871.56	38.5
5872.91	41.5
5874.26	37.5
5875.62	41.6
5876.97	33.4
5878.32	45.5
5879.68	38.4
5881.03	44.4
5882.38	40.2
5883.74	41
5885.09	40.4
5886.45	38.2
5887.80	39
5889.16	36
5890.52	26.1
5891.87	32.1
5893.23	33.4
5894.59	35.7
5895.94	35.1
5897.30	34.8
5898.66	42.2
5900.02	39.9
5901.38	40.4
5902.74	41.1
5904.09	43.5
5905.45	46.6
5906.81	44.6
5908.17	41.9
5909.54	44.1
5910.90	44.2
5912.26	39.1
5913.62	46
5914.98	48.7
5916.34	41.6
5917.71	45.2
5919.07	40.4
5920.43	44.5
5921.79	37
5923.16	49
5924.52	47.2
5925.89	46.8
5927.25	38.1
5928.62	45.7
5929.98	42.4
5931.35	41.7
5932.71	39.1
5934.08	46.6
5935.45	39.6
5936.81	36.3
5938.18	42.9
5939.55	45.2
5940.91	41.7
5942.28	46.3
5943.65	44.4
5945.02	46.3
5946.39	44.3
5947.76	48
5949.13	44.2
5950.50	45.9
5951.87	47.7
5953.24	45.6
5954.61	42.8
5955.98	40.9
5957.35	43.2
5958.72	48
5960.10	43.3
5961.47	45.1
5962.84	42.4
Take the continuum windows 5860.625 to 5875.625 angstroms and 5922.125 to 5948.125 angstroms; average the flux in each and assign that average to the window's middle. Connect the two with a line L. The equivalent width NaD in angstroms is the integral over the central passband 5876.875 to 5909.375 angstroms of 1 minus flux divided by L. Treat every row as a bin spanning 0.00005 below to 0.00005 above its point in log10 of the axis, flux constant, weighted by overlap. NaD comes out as 2.9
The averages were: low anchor 42.6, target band 39.1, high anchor 43.6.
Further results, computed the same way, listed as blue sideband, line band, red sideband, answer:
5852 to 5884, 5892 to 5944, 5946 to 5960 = 2.1 angstroms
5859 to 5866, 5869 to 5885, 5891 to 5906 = 0.4 angstroms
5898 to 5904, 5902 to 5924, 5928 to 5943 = -1.0 angstroms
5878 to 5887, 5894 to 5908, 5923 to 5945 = 0.5 angstroms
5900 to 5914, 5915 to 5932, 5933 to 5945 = -0.2 angstroms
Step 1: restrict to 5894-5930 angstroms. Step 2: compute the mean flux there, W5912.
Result 42.5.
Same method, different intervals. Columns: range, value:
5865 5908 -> 39.6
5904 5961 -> 43.8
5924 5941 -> 42.6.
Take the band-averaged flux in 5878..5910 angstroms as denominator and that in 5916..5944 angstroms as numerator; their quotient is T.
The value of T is 1.09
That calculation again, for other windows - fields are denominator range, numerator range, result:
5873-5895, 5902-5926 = 1.16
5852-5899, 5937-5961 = 1.11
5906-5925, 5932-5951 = 1.00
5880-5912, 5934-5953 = 1.12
